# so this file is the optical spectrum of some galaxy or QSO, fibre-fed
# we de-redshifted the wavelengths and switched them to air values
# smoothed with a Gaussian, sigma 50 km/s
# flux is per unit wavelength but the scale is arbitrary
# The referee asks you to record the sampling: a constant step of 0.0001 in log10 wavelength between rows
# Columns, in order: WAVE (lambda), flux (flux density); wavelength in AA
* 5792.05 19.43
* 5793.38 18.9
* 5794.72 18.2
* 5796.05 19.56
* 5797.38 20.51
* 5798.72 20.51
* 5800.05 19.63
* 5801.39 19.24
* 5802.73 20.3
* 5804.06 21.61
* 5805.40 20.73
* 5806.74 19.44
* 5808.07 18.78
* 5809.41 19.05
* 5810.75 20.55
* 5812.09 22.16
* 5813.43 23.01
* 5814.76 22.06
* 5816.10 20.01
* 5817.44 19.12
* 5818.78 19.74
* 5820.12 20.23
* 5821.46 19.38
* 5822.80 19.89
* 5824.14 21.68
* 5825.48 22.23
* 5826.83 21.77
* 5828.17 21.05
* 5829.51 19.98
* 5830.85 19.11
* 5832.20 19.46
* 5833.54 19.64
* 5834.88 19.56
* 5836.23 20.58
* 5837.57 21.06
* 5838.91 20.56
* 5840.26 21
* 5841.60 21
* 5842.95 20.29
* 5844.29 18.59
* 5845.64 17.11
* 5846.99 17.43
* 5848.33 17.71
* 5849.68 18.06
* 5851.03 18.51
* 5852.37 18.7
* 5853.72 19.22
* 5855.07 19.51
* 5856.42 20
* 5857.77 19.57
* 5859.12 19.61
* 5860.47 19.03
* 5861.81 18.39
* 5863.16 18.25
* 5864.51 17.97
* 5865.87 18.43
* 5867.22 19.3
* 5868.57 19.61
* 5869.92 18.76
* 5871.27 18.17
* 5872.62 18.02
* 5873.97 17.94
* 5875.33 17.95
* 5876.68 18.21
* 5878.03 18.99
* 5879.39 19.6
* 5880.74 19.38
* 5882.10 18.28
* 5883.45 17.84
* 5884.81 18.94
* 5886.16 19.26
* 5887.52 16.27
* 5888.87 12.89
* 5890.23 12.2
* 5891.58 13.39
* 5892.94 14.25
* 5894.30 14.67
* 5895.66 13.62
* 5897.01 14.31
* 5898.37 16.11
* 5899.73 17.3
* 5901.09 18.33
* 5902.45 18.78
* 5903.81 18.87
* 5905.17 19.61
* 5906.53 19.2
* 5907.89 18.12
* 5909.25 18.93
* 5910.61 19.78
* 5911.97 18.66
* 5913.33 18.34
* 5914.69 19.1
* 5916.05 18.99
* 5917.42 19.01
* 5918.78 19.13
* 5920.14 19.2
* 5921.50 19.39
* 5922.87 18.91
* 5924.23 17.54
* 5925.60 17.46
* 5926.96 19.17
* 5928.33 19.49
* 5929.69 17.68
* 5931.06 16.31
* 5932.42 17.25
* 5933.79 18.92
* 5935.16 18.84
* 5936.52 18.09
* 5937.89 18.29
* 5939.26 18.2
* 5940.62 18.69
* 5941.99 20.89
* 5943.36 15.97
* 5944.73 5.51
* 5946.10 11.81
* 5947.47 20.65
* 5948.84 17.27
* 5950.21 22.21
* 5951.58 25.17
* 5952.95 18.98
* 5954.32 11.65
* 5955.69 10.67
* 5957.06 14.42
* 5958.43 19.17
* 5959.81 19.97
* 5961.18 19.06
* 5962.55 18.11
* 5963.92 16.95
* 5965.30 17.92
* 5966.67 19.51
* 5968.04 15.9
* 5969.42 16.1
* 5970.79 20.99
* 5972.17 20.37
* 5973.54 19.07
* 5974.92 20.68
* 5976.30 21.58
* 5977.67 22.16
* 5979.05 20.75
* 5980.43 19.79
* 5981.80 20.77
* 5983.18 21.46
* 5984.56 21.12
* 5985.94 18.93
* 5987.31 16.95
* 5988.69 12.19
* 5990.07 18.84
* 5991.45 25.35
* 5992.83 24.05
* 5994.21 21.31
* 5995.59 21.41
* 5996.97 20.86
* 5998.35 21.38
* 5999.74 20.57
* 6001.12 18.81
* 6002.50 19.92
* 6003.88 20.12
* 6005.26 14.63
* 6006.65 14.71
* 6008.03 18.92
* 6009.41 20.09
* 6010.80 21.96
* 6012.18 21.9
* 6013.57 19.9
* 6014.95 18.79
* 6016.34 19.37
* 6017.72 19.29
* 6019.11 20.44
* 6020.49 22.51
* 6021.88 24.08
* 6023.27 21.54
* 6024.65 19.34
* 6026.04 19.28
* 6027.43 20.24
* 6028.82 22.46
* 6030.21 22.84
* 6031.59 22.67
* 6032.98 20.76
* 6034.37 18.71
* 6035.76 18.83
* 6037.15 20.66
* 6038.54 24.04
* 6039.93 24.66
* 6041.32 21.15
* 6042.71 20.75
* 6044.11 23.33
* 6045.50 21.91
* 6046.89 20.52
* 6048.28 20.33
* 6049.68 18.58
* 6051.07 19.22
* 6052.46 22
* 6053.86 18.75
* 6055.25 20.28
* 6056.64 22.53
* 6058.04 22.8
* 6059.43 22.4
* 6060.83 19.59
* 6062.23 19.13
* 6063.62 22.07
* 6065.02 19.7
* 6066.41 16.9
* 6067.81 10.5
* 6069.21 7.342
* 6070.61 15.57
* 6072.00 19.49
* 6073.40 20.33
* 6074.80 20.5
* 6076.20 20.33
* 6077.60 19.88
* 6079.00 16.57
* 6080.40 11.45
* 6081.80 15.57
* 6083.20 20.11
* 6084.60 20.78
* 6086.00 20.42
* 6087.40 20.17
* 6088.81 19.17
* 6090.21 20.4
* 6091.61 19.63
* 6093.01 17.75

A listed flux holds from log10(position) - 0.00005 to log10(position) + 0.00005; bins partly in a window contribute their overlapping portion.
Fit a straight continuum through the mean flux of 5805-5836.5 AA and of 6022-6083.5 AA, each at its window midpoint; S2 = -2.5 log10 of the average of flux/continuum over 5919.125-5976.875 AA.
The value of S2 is 0.12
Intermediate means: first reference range 20.4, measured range 18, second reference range 19.7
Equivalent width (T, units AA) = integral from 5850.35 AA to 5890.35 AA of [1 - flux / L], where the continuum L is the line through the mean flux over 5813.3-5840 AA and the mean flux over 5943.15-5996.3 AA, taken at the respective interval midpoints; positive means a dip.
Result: 3.07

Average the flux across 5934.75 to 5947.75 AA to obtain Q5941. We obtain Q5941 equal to 16.5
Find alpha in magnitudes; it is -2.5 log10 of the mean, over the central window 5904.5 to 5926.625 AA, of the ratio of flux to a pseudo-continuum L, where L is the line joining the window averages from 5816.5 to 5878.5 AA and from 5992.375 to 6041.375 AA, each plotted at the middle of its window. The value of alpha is 0.06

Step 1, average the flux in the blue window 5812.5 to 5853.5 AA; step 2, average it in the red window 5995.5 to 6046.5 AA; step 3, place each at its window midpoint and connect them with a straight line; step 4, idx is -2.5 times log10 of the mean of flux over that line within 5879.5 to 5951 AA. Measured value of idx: 0.15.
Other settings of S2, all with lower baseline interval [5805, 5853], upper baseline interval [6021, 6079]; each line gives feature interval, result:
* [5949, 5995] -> 0.05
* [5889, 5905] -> 0.27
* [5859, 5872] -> 0.07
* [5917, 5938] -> 0.09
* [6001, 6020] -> 0.05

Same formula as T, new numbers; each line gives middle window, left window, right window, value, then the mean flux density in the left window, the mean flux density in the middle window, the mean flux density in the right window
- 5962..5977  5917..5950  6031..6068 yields -0.2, 17.7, 18.8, 20.6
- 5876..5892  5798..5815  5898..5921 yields 1.7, 20.5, 17.2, 18.7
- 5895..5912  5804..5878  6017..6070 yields 1.7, 19.6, 17.8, 20.3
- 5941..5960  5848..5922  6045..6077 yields 1.8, 18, 16.7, 19.1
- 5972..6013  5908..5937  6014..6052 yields 0.2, 18.6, 20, 21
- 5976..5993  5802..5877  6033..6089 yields -0.6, 19.6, 20.2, 19.4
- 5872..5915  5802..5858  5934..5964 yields 2.7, 20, 17.4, 17.3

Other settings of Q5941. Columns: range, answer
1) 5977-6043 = 20.4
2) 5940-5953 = 17.6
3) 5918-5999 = 18.7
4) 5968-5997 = 20.1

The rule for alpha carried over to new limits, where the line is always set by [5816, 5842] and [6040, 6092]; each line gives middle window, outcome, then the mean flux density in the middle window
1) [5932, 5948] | 0.176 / 16.9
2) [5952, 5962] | 0.193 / 16.5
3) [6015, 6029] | -0.067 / 20.7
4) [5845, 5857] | 0.100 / 18.5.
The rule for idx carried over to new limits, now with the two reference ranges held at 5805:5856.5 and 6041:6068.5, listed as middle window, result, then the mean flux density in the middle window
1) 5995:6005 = -0.01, 20.2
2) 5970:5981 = -0.03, 20.6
